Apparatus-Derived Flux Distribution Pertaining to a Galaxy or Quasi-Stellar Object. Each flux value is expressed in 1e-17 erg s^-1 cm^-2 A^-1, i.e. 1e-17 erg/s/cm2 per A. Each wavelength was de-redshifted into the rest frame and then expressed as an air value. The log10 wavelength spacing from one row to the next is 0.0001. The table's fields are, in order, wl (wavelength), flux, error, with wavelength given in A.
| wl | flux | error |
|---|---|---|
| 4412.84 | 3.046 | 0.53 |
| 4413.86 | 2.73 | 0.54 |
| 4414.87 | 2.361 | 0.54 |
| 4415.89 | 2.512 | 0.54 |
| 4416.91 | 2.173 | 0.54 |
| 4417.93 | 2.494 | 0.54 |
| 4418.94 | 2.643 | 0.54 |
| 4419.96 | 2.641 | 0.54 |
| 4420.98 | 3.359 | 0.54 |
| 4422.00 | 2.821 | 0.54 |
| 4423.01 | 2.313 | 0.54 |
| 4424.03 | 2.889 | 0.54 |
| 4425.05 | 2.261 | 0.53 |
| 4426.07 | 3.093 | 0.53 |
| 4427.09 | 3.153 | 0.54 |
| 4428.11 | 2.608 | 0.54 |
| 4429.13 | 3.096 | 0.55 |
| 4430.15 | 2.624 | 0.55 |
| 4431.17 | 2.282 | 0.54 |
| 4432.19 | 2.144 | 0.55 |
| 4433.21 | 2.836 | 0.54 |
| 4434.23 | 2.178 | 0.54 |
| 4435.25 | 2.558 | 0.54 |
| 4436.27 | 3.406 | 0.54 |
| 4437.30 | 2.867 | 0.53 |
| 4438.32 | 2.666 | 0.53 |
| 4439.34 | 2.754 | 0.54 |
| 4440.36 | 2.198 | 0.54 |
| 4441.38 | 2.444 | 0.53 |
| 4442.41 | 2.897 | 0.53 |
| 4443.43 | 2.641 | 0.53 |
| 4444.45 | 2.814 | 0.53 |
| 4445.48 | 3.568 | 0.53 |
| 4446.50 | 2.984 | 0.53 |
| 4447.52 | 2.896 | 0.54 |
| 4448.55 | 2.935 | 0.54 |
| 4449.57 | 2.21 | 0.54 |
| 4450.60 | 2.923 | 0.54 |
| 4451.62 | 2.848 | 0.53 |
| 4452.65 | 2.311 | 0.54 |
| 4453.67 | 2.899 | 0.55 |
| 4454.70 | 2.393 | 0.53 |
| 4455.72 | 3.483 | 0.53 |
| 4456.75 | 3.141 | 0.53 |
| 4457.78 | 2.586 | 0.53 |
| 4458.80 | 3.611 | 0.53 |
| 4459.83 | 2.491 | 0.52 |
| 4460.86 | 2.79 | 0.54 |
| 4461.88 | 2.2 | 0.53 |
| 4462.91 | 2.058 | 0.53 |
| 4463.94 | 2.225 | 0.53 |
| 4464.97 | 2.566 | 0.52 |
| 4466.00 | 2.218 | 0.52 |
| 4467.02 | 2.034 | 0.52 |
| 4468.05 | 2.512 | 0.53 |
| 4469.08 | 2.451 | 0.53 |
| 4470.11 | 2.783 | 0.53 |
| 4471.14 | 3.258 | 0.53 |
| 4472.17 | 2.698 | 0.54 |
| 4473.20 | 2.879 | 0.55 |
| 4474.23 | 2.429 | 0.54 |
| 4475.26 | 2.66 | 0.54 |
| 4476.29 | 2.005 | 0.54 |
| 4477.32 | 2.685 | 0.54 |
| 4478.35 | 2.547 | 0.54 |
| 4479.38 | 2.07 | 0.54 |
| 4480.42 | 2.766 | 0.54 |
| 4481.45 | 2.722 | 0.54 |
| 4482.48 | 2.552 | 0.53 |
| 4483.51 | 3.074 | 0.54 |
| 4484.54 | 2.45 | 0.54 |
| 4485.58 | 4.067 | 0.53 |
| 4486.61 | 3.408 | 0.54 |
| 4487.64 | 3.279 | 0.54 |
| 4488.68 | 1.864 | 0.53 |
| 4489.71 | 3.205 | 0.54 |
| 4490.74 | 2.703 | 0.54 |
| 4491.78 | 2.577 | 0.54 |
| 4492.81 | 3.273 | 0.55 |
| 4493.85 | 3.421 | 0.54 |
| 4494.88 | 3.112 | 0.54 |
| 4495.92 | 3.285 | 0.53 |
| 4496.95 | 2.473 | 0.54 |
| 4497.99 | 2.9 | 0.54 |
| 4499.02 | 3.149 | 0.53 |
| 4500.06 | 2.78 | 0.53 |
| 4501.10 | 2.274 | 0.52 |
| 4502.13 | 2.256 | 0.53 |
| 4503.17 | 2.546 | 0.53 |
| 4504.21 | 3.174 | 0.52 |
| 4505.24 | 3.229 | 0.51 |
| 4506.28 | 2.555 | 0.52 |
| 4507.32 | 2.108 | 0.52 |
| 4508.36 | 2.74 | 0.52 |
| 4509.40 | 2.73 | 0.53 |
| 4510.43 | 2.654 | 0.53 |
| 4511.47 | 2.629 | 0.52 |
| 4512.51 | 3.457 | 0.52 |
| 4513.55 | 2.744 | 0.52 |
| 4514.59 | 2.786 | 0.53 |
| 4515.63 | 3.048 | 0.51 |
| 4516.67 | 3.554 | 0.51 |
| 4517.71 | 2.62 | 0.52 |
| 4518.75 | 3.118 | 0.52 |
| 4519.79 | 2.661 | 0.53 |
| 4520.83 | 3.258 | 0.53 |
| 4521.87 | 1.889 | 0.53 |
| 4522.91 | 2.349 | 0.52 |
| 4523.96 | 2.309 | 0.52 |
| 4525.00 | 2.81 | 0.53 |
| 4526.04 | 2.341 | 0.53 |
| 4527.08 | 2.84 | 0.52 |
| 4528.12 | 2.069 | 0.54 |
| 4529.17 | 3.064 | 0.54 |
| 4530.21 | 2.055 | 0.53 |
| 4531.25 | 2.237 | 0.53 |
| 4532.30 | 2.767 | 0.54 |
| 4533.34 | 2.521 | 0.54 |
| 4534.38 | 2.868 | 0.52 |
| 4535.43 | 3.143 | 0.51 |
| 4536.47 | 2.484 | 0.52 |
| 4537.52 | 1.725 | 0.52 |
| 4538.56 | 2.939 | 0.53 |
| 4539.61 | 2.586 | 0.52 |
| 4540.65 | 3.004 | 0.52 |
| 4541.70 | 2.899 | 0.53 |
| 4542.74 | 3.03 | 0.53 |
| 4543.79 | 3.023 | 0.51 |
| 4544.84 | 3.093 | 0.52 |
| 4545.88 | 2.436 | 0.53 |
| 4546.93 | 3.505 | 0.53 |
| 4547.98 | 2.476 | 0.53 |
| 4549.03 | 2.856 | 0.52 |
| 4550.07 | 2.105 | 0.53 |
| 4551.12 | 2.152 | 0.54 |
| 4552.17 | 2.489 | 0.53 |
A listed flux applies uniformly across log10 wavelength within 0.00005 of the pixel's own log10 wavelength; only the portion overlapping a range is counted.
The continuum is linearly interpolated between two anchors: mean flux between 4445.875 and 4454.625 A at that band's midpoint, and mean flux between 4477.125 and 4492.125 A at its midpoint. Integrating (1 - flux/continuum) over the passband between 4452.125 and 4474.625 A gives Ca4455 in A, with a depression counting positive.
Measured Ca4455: 1.0 A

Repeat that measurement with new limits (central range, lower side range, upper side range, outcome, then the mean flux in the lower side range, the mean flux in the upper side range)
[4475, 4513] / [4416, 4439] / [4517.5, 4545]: -1.9 A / 2.68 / 2.65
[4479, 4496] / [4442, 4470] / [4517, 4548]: -1.5 A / 2.69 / 2.68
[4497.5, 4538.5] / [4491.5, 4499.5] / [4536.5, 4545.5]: 3.2 A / 3.04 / 2.77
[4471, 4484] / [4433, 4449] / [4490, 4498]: 1.3 A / 2.79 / 2.98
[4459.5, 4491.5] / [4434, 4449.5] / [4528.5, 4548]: 1.5 A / 2.78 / 2.73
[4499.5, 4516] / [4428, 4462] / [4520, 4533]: -1.1 A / 2.75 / 2.5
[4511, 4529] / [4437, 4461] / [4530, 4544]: -0.3 A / 2.81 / 2.67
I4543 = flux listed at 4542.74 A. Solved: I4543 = 3.03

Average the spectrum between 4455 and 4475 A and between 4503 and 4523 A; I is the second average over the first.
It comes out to 1.06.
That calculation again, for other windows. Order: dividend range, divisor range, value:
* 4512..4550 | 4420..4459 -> 0.98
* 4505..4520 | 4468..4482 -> 1.09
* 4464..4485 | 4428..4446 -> 0.95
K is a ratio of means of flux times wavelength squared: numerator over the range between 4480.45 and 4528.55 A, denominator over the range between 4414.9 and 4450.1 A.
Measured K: 1.07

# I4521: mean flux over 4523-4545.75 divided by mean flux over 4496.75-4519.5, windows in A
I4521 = 0.9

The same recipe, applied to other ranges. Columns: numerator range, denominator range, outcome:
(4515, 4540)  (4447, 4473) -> 0.99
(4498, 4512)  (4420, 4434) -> 0.99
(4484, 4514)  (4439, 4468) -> 1.07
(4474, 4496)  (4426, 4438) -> 1.04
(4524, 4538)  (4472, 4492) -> 0.92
